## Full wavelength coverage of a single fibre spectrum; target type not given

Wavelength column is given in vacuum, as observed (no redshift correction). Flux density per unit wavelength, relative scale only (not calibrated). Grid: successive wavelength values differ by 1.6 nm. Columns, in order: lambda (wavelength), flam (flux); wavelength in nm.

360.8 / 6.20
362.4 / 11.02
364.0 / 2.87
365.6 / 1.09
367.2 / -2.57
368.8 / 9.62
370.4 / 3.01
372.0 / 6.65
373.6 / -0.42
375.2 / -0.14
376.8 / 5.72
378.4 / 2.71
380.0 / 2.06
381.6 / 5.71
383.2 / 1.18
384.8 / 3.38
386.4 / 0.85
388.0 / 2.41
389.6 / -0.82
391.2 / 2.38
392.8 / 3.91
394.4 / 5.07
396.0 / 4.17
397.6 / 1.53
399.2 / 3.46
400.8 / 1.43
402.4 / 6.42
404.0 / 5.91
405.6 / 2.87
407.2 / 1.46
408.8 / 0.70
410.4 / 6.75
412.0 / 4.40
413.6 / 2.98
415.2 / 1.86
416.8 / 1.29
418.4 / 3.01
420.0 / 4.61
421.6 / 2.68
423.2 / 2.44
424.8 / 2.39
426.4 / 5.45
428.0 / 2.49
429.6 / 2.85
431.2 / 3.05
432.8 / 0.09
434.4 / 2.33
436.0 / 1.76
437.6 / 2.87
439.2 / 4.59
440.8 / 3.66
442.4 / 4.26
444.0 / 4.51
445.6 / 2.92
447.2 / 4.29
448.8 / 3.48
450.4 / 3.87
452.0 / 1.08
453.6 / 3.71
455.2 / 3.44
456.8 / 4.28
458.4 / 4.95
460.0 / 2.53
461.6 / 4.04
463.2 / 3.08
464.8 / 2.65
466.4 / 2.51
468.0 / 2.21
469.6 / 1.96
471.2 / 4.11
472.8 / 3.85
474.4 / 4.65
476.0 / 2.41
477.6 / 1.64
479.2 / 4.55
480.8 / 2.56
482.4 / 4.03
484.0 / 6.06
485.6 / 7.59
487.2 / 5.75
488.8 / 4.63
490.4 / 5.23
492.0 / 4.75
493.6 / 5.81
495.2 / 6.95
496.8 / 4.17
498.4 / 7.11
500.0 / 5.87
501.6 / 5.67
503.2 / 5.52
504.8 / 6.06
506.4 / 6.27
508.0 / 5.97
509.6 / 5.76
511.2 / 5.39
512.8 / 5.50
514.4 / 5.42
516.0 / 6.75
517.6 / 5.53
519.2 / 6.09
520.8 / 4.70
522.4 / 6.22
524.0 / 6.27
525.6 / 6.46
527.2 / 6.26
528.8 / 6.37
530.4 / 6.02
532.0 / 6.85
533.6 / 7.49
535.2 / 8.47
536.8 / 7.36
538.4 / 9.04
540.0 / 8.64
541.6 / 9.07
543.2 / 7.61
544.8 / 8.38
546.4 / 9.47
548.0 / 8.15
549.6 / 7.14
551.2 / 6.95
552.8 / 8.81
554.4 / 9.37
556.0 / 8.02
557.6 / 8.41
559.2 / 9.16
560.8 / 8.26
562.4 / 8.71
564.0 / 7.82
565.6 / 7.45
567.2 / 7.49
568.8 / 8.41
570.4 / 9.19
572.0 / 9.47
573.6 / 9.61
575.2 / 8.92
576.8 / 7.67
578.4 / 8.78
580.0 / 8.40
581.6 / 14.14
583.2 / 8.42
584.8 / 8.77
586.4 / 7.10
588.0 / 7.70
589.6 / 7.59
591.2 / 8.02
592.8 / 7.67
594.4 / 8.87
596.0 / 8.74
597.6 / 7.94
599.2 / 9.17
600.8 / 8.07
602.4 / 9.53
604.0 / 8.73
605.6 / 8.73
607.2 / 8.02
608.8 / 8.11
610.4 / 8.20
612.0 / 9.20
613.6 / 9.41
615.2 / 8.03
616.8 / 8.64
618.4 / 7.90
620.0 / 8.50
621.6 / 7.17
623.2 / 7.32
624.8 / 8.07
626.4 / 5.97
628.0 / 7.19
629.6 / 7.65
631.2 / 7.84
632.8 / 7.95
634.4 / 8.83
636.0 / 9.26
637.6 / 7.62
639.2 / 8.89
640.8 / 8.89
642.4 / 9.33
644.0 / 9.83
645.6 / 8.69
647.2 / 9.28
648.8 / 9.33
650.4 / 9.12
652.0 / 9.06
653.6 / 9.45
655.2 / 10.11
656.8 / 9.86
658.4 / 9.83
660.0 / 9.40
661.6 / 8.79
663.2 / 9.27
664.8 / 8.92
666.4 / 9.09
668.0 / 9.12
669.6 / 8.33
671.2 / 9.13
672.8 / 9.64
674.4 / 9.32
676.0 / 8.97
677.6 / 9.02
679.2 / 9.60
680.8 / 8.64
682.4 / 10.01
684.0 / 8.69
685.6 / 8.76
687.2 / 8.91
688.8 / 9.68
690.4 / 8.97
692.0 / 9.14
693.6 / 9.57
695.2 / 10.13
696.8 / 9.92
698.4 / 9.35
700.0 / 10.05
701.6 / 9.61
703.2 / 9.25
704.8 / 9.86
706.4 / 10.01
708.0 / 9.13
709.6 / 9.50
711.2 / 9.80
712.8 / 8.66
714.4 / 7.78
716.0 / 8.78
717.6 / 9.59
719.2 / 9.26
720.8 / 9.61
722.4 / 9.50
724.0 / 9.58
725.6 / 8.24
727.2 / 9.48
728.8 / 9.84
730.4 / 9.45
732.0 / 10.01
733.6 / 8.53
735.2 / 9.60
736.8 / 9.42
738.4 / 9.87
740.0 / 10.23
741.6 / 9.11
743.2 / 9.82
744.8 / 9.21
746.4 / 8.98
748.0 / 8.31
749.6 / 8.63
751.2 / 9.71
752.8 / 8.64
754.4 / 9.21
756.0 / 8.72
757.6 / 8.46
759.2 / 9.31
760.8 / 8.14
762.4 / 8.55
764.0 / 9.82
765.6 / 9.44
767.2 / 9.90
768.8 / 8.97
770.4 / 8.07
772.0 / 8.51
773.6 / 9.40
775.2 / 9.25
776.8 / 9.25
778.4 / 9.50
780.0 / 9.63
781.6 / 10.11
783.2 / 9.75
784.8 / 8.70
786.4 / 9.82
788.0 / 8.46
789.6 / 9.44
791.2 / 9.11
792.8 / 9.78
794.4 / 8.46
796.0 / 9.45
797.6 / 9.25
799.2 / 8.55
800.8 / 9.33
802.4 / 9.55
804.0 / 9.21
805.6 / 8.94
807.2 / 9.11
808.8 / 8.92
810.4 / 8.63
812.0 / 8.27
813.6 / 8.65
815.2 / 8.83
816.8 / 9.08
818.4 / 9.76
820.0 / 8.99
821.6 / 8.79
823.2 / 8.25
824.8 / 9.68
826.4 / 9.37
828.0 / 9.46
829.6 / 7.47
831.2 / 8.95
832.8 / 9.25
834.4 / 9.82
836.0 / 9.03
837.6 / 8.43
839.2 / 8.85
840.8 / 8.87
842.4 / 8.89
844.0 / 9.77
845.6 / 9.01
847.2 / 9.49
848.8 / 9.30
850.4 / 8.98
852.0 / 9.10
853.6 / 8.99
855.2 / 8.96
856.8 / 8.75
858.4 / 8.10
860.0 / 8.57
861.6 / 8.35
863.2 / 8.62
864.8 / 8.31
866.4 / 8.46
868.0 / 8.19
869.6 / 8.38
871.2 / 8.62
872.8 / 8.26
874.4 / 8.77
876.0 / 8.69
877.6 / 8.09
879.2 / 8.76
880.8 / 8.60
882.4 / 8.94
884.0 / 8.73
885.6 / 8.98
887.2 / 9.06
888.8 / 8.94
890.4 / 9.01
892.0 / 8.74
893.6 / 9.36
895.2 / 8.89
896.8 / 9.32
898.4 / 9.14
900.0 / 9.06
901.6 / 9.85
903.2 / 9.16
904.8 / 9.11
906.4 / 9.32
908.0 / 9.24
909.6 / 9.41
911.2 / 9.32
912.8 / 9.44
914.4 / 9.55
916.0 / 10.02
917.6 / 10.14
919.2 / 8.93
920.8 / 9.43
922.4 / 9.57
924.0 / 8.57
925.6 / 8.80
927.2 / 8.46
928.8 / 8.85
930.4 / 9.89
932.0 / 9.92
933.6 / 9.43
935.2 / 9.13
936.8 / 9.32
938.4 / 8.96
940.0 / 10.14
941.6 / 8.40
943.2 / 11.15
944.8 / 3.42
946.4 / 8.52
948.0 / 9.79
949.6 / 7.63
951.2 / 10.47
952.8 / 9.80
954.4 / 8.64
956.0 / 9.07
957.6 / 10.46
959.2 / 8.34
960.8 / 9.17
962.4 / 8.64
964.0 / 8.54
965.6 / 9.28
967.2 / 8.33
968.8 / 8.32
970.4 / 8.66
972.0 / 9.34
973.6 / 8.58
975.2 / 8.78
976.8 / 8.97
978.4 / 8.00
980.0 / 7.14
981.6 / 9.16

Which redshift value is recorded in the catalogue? 0.21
